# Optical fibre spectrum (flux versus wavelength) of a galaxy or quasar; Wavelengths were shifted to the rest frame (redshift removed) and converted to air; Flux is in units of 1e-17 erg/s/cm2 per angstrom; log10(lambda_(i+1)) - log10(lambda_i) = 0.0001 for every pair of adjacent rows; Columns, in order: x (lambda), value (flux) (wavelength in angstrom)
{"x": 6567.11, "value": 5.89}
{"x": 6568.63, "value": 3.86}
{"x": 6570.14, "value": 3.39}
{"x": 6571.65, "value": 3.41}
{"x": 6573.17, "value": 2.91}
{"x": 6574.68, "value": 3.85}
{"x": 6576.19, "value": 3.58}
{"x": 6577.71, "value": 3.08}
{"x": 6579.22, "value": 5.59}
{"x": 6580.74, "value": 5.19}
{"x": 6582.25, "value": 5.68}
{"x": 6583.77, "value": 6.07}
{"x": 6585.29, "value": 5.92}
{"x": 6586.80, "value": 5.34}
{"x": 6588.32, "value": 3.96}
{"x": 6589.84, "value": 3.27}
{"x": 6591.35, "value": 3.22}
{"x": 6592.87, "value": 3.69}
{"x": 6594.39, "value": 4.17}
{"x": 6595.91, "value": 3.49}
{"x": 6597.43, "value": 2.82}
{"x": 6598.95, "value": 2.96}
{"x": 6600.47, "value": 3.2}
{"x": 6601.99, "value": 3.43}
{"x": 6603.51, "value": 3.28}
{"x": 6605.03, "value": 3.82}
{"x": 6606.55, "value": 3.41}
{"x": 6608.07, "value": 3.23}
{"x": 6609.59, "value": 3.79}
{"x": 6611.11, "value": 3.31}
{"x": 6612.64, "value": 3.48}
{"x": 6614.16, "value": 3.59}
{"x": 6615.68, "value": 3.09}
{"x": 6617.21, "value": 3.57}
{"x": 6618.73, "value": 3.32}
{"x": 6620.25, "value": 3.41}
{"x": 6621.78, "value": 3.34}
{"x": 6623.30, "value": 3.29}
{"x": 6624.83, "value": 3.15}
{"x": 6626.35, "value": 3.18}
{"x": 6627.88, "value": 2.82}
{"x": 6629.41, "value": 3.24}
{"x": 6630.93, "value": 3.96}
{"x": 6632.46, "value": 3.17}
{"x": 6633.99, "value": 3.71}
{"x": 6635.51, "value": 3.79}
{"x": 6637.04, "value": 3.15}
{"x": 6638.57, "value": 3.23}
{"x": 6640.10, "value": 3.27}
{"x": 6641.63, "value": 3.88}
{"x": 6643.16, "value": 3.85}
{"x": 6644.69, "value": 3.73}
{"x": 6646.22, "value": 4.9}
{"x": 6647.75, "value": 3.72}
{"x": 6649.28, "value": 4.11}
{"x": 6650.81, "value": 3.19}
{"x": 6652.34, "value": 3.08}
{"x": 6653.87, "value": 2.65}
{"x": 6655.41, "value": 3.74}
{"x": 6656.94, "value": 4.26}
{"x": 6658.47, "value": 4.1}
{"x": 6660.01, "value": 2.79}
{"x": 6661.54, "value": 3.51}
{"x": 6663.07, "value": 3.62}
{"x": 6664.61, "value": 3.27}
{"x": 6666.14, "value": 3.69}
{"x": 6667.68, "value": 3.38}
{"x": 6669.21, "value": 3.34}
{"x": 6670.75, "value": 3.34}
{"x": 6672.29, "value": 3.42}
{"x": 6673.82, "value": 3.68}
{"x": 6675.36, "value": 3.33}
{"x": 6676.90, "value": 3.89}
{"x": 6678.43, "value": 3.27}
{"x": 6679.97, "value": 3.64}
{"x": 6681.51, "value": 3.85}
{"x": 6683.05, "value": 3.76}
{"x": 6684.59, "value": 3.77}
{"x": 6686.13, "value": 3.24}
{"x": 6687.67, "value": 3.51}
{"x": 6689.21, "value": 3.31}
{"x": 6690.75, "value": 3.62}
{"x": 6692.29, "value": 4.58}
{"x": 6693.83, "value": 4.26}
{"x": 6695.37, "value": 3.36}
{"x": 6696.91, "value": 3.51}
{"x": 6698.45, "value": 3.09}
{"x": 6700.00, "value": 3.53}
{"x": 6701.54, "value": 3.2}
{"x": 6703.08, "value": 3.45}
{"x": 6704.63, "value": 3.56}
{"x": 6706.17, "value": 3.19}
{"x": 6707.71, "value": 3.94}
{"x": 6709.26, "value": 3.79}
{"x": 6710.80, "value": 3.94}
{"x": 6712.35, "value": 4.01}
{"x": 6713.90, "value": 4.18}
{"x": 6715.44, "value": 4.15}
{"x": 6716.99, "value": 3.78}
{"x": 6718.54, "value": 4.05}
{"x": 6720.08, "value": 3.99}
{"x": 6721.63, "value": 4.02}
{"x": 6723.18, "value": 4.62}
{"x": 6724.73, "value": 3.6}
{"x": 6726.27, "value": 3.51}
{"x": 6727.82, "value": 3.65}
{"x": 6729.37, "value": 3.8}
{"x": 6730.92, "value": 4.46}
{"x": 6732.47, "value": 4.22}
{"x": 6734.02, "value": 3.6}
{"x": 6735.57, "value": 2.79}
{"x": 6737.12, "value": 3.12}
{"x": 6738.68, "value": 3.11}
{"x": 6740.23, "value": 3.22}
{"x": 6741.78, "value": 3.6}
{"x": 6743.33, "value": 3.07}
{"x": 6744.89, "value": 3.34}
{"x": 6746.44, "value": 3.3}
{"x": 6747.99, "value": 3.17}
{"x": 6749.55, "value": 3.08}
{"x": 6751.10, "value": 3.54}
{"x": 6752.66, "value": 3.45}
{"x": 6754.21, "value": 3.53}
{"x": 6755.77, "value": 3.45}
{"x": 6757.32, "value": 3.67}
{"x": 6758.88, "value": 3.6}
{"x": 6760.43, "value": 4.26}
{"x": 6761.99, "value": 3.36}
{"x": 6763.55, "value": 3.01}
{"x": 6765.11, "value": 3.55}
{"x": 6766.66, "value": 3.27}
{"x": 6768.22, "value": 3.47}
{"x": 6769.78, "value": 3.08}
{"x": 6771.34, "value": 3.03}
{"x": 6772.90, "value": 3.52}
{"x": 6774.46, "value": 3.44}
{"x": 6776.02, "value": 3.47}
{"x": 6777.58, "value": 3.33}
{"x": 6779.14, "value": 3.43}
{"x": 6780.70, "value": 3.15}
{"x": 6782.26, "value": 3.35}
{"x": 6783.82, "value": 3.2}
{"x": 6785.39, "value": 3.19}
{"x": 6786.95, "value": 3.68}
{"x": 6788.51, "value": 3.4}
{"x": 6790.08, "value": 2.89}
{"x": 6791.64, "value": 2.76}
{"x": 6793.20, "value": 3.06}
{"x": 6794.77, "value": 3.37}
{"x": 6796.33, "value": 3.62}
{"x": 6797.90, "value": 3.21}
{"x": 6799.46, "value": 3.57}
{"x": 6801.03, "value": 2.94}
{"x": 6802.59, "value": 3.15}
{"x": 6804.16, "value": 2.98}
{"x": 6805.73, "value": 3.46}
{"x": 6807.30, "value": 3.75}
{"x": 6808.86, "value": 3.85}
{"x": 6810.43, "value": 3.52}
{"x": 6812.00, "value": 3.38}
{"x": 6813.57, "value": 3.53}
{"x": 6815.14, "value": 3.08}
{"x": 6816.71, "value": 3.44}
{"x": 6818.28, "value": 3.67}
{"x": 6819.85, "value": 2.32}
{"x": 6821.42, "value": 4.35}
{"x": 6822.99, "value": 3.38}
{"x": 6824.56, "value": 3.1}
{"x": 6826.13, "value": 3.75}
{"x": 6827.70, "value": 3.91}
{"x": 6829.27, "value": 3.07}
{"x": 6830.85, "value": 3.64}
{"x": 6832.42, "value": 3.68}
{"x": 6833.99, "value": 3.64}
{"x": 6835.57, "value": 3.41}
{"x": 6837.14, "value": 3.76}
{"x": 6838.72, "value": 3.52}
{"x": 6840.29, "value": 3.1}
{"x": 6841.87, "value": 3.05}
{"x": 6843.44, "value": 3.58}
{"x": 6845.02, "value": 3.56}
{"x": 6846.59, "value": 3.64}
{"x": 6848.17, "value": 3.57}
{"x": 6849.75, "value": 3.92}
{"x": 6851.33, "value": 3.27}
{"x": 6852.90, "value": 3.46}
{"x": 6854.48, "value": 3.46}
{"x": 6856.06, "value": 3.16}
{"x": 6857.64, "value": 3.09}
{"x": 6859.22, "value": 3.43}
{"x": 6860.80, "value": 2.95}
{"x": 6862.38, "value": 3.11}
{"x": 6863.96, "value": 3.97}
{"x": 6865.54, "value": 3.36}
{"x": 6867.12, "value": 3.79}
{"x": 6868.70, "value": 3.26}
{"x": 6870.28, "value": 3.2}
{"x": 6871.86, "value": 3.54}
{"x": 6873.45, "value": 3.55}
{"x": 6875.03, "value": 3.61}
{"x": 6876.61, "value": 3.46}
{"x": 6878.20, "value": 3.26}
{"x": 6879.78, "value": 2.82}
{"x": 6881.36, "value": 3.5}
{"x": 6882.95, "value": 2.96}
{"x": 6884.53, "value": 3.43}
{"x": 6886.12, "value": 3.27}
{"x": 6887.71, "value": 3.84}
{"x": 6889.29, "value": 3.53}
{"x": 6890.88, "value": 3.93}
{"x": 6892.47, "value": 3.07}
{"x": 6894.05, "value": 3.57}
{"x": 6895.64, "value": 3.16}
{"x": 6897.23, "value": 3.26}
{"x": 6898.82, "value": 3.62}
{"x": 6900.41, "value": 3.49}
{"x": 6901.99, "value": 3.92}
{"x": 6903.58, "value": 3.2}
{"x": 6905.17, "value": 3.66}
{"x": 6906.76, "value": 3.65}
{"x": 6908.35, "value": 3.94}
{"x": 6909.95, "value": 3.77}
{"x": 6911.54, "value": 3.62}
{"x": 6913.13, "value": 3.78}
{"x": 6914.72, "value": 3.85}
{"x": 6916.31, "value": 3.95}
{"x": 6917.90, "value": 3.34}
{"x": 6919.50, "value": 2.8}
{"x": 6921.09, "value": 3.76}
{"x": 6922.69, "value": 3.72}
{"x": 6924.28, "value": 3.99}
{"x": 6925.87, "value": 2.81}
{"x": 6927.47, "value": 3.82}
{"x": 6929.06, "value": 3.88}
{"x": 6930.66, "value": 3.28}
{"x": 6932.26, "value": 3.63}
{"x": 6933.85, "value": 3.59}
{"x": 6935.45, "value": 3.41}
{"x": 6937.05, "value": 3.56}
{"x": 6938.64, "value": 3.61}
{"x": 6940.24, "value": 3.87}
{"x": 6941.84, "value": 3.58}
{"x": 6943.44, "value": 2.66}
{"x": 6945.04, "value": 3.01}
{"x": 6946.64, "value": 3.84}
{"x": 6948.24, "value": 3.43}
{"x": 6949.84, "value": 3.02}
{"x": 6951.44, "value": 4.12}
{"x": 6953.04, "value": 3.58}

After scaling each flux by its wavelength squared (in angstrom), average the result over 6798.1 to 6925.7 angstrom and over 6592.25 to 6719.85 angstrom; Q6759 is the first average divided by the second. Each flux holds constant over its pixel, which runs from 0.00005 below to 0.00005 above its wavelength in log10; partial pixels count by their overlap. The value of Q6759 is 1.04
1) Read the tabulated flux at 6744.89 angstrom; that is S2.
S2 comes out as 3.34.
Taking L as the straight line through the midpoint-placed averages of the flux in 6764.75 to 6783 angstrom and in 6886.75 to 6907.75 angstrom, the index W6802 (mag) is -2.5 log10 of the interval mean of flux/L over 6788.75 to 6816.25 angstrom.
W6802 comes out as 0.03 mag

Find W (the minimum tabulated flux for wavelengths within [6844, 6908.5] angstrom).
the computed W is 2.82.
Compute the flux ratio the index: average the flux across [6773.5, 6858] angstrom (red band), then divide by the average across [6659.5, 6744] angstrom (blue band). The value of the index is 0.9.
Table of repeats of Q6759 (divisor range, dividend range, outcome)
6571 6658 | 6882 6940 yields 1.05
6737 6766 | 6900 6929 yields 1.12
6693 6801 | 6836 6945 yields 1.04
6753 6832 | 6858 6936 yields 1.06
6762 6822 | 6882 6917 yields 1.11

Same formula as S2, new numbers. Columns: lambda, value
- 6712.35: 4.01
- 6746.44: 3.3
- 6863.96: 3.97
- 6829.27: 3.07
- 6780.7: 3.15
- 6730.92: 4.46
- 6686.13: 3.24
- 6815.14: 3.08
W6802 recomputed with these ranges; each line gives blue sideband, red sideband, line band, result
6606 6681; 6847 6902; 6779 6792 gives 0.07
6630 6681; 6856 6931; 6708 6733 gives -0.13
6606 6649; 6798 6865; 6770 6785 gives 0.04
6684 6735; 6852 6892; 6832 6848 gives -0.01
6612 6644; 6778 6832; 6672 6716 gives -0.08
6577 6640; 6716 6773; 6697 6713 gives 0.01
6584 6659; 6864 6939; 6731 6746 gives 0.05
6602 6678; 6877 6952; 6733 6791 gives 0.05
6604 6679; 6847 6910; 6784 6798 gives 0.07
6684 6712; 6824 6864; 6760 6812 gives 0.05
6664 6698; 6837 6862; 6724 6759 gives 0.02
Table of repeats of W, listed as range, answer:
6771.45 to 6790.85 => 2.89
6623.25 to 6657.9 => 2.65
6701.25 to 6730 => 3.19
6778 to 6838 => 2.32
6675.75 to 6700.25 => 3.09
